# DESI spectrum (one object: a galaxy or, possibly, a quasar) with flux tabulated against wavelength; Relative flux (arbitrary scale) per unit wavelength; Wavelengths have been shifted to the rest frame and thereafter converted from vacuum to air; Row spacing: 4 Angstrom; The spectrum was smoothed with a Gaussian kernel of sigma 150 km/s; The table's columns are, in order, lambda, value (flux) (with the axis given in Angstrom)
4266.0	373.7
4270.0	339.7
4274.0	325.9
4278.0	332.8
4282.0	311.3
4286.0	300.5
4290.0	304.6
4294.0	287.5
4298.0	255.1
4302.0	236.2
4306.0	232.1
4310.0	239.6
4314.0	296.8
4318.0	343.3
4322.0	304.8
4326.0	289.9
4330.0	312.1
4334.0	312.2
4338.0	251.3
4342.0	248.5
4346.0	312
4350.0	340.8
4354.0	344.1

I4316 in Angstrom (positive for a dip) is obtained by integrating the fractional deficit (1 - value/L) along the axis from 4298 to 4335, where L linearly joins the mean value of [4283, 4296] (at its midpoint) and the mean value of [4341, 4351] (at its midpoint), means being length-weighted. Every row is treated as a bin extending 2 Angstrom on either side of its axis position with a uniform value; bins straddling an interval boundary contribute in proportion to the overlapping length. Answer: 2.1 Angstrom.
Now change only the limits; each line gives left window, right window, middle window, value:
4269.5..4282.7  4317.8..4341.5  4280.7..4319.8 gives 4.2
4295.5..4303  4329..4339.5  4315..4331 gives -1.9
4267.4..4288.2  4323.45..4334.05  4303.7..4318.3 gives 1.9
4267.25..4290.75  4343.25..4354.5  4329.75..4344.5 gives 2.1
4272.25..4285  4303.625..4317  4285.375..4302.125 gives 0.8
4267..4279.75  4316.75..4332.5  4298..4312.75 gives 3.6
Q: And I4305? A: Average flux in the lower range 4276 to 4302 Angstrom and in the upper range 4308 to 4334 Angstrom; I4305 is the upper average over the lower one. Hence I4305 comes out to 1.0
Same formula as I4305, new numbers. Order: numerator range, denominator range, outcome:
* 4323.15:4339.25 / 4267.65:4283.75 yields 0.89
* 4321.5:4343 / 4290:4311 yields 1.12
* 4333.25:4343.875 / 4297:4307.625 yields 1.11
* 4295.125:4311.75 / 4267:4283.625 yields 0.74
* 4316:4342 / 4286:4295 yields 1.00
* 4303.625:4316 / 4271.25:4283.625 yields 0.79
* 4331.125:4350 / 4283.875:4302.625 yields 1.03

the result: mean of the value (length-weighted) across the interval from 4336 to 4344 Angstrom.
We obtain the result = 250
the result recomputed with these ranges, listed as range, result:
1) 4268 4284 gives 327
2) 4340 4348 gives 280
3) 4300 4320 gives 270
